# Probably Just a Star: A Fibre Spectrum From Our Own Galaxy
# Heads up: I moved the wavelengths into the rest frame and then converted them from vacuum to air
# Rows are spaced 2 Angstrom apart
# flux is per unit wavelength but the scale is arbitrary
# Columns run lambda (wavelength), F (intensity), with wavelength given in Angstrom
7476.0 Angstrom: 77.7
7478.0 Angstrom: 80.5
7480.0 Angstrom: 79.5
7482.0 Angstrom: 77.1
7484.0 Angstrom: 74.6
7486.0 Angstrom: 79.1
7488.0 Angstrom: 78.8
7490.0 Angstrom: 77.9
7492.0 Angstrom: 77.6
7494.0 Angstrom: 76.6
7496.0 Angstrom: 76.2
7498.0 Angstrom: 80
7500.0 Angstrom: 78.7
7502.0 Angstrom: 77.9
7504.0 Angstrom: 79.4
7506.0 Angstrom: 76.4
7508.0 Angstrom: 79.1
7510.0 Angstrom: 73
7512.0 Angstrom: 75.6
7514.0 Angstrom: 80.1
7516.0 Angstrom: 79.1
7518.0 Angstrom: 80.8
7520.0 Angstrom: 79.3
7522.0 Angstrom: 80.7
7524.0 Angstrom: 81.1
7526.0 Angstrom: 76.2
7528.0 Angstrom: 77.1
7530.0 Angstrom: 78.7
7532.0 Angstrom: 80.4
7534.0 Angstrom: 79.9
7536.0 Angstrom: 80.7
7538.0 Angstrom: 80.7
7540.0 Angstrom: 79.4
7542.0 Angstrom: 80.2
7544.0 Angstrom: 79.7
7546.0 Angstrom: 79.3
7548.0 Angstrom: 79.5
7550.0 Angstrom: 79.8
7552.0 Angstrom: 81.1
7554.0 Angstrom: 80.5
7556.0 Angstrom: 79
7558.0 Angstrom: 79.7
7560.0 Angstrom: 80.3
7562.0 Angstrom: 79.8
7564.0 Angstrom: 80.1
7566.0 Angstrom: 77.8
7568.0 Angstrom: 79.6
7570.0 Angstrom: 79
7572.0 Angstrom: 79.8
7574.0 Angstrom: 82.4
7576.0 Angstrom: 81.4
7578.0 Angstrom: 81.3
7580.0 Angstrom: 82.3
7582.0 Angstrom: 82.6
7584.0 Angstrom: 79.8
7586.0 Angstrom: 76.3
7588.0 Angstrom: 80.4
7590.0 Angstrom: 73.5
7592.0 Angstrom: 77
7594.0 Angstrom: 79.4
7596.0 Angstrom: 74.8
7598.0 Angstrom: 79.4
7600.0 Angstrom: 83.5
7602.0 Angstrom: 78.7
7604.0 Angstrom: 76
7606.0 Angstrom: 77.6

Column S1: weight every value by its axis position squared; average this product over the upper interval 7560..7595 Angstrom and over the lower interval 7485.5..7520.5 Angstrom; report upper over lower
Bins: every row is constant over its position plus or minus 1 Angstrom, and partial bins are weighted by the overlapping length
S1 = 1.04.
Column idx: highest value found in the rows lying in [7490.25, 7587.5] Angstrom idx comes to 82.6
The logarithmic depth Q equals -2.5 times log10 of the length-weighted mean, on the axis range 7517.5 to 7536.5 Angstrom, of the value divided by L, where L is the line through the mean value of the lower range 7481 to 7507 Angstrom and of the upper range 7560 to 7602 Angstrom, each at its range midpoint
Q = -0.01 mag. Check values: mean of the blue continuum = 77.7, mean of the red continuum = 79.5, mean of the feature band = 79.4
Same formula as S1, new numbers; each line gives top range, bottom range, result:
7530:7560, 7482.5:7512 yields 1.05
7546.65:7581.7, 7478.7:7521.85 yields 1.05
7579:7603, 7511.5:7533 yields 1.02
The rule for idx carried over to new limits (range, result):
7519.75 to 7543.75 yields 81.1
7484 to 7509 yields 80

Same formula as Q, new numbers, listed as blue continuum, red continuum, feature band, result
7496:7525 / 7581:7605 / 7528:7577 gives -0.02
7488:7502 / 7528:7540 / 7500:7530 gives 0.01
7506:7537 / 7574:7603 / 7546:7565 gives -0.01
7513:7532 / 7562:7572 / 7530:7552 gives -0.01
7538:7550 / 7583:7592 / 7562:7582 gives -0.03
